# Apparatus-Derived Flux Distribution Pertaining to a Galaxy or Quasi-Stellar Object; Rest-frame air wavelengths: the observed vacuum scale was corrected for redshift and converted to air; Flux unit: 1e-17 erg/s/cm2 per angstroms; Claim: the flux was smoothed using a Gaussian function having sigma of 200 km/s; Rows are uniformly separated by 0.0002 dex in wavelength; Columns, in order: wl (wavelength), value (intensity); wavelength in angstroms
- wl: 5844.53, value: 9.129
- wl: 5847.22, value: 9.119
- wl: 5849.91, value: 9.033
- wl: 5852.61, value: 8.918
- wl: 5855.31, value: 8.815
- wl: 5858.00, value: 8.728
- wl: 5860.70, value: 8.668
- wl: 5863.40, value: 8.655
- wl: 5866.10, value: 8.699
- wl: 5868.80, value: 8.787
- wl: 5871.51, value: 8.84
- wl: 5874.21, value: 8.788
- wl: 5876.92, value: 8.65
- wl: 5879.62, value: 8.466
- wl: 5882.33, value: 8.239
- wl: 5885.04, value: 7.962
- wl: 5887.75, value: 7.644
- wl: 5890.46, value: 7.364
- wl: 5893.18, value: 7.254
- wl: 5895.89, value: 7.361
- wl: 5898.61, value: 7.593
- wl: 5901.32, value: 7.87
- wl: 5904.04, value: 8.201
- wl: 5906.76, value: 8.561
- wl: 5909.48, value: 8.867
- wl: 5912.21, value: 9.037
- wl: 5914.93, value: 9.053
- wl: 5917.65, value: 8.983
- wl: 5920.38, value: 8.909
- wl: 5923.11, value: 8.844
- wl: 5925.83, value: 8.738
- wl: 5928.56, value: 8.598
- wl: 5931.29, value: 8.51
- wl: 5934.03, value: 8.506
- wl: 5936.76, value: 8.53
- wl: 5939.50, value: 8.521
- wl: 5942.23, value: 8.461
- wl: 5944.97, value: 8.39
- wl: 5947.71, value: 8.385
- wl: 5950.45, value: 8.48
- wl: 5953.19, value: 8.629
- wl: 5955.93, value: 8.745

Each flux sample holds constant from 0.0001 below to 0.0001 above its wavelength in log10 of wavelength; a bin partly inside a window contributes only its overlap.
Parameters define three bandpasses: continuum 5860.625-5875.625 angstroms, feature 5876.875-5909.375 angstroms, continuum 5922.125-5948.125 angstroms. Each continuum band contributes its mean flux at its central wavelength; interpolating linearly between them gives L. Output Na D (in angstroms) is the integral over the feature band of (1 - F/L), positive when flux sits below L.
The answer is 2.7 angstroms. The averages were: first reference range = 8.74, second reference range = 8.55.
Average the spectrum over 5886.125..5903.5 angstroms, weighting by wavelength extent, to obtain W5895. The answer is 7.55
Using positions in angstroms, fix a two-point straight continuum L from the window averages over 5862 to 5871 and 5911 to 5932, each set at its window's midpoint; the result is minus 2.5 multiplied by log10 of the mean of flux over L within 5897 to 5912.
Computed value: 0.07 mag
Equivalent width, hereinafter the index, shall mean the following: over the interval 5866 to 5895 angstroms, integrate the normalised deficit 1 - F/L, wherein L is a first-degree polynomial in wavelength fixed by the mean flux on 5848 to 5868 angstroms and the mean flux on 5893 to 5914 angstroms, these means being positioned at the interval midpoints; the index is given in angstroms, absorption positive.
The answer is 1.0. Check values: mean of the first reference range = 8.8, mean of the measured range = 8.21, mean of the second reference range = 8.16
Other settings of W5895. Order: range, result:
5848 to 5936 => 8.48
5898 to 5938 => 8.61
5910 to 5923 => 8.97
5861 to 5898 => 8.21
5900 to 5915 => 8.56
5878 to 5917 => 8.13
